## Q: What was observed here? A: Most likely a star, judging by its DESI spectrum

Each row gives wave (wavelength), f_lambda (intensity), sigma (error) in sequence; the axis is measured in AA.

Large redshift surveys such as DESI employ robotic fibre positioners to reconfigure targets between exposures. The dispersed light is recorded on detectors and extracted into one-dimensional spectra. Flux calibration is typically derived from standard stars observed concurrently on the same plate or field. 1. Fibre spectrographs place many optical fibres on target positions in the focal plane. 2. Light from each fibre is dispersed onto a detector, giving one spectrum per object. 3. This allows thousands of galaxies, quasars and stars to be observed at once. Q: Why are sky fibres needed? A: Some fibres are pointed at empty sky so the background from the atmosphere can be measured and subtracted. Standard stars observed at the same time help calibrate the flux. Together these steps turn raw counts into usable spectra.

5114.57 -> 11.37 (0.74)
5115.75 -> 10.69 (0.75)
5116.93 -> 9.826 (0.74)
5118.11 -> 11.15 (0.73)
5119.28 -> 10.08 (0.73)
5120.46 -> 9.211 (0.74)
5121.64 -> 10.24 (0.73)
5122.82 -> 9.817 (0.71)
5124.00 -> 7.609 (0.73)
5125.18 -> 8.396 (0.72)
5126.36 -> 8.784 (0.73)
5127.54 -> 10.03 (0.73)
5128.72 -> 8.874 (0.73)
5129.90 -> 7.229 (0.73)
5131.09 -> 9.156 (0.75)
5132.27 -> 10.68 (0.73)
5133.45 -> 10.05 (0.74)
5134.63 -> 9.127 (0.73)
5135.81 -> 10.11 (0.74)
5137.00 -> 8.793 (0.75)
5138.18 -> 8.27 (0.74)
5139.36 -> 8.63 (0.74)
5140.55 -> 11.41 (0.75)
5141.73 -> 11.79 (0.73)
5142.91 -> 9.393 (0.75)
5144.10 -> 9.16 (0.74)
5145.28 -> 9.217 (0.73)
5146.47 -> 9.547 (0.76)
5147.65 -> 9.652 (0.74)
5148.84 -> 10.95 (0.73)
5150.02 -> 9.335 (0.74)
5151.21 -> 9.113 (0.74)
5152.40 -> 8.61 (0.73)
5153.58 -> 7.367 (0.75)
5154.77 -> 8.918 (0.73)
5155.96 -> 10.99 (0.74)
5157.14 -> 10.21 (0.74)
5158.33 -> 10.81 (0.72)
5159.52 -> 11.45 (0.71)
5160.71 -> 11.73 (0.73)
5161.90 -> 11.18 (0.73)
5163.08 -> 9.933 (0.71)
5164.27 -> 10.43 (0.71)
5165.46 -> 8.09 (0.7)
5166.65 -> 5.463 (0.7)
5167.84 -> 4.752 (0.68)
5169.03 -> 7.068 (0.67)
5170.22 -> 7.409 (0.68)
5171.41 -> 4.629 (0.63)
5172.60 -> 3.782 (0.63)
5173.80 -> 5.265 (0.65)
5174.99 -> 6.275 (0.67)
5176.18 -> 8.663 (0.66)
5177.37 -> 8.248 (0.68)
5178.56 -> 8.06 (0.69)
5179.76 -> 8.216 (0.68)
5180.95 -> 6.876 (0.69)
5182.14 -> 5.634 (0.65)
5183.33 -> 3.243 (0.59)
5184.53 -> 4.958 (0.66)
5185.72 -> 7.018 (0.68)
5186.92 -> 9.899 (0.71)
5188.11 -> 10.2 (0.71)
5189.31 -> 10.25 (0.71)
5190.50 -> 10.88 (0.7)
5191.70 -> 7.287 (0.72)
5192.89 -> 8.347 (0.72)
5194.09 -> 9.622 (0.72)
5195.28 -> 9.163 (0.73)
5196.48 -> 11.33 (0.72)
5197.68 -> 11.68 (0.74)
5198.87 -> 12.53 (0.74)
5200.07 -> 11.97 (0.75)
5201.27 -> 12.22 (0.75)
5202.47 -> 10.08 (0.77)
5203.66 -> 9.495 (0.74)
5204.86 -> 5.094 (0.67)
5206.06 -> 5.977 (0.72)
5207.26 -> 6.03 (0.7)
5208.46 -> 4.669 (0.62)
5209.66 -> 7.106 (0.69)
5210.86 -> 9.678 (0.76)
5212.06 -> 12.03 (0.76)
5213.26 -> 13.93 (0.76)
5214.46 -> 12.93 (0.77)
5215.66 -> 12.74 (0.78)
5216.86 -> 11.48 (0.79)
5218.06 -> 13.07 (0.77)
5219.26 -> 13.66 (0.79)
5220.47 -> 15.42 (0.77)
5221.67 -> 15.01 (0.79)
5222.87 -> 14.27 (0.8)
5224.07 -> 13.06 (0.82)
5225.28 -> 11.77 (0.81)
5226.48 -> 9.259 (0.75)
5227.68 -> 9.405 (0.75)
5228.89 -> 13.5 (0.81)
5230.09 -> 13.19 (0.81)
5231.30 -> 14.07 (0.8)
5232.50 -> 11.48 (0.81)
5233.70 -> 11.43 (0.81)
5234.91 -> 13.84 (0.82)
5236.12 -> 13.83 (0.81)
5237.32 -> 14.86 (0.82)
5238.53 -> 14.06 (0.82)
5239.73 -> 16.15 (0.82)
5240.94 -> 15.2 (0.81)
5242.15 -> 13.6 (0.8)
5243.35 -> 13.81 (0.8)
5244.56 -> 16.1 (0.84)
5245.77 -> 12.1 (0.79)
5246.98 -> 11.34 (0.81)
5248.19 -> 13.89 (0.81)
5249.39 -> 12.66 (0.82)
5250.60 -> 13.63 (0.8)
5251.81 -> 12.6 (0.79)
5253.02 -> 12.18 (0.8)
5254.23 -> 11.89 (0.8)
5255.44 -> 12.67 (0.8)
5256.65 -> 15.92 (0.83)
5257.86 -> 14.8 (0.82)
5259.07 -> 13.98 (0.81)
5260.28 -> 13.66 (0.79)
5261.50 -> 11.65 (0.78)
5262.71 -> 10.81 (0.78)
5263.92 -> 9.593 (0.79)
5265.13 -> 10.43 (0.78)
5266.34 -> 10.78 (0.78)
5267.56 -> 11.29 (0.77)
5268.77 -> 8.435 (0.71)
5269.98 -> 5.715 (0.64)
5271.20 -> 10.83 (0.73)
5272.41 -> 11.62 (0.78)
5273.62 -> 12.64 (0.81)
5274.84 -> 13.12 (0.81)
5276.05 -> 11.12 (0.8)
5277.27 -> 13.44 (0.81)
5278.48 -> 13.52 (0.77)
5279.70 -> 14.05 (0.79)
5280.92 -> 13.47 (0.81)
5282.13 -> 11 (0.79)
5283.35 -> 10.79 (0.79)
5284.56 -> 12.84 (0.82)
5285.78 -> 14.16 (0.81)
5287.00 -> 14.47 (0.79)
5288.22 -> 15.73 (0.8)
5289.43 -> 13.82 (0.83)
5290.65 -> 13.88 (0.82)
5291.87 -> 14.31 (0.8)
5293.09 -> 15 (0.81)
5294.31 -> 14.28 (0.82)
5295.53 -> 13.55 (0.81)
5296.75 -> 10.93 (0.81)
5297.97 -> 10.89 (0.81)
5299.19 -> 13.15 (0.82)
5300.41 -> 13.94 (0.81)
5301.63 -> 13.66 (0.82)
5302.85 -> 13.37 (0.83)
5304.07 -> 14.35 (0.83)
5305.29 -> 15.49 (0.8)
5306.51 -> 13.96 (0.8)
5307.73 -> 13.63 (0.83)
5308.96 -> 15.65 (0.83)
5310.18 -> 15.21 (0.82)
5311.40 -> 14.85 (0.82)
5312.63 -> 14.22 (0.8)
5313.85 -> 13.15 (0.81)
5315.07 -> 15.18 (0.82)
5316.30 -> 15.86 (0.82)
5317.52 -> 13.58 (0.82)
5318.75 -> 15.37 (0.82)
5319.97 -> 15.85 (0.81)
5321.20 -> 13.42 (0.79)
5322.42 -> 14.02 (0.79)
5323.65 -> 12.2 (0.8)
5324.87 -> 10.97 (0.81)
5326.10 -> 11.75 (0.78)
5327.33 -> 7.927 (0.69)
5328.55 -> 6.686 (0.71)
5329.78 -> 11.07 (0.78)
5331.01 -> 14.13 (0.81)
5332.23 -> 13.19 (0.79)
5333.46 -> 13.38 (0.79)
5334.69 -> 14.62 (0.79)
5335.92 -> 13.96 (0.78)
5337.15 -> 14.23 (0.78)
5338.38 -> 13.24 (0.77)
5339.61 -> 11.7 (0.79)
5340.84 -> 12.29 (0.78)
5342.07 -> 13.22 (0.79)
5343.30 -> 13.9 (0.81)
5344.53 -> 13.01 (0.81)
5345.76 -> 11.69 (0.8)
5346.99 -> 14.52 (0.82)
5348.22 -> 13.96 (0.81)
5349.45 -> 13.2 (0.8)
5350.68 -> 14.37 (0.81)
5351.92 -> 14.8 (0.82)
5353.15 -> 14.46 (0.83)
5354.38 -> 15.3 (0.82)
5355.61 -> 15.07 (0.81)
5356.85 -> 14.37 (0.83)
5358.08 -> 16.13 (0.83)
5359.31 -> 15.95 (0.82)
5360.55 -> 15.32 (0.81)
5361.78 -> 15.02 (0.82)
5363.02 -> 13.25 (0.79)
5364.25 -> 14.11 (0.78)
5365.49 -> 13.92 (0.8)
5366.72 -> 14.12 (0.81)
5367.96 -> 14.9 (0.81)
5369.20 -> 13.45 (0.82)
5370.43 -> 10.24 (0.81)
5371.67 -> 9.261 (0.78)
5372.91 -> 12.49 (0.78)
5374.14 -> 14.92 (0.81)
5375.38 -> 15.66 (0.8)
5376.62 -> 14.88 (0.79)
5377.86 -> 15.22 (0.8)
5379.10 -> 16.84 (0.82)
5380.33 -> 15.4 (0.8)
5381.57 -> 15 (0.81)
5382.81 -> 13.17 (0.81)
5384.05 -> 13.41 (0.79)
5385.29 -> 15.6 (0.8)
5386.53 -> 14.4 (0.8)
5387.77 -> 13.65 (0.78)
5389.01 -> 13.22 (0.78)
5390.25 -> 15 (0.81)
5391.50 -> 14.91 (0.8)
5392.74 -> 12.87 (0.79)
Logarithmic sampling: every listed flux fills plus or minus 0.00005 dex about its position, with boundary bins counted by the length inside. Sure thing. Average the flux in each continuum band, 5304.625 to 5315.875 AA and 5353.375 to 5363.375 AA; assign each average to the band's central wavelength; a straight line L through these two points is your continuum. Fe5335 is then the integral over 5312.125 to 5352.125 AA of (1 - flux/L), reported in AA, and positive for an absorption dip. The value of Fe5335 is 4.5 AA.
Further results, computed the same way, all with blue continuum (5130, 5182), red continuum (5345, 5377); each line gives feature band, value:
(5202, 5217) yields 1.34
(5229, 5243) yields -3.82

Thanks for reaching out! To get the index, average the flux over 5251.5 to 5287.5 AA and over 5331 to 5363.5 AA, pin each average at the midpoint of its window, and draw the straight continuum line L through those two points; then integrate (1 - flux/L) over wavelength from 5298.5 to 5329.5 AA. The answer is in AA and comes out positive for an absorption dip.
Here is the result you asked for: -0.7 AA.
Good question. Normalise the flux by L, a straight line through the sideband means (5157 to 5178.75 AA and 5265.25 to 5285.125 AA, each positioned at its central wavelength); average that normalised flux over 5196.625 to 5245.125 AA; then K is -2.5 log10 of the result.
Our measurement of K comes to -0.220 mag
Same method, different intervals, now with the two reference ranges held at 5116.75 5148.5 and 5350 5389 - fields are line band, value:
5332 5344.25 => 0.03 mag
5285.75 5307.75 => -0.08 mag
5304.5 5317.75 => -0.12 mag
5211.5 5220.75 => -0.17 mag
